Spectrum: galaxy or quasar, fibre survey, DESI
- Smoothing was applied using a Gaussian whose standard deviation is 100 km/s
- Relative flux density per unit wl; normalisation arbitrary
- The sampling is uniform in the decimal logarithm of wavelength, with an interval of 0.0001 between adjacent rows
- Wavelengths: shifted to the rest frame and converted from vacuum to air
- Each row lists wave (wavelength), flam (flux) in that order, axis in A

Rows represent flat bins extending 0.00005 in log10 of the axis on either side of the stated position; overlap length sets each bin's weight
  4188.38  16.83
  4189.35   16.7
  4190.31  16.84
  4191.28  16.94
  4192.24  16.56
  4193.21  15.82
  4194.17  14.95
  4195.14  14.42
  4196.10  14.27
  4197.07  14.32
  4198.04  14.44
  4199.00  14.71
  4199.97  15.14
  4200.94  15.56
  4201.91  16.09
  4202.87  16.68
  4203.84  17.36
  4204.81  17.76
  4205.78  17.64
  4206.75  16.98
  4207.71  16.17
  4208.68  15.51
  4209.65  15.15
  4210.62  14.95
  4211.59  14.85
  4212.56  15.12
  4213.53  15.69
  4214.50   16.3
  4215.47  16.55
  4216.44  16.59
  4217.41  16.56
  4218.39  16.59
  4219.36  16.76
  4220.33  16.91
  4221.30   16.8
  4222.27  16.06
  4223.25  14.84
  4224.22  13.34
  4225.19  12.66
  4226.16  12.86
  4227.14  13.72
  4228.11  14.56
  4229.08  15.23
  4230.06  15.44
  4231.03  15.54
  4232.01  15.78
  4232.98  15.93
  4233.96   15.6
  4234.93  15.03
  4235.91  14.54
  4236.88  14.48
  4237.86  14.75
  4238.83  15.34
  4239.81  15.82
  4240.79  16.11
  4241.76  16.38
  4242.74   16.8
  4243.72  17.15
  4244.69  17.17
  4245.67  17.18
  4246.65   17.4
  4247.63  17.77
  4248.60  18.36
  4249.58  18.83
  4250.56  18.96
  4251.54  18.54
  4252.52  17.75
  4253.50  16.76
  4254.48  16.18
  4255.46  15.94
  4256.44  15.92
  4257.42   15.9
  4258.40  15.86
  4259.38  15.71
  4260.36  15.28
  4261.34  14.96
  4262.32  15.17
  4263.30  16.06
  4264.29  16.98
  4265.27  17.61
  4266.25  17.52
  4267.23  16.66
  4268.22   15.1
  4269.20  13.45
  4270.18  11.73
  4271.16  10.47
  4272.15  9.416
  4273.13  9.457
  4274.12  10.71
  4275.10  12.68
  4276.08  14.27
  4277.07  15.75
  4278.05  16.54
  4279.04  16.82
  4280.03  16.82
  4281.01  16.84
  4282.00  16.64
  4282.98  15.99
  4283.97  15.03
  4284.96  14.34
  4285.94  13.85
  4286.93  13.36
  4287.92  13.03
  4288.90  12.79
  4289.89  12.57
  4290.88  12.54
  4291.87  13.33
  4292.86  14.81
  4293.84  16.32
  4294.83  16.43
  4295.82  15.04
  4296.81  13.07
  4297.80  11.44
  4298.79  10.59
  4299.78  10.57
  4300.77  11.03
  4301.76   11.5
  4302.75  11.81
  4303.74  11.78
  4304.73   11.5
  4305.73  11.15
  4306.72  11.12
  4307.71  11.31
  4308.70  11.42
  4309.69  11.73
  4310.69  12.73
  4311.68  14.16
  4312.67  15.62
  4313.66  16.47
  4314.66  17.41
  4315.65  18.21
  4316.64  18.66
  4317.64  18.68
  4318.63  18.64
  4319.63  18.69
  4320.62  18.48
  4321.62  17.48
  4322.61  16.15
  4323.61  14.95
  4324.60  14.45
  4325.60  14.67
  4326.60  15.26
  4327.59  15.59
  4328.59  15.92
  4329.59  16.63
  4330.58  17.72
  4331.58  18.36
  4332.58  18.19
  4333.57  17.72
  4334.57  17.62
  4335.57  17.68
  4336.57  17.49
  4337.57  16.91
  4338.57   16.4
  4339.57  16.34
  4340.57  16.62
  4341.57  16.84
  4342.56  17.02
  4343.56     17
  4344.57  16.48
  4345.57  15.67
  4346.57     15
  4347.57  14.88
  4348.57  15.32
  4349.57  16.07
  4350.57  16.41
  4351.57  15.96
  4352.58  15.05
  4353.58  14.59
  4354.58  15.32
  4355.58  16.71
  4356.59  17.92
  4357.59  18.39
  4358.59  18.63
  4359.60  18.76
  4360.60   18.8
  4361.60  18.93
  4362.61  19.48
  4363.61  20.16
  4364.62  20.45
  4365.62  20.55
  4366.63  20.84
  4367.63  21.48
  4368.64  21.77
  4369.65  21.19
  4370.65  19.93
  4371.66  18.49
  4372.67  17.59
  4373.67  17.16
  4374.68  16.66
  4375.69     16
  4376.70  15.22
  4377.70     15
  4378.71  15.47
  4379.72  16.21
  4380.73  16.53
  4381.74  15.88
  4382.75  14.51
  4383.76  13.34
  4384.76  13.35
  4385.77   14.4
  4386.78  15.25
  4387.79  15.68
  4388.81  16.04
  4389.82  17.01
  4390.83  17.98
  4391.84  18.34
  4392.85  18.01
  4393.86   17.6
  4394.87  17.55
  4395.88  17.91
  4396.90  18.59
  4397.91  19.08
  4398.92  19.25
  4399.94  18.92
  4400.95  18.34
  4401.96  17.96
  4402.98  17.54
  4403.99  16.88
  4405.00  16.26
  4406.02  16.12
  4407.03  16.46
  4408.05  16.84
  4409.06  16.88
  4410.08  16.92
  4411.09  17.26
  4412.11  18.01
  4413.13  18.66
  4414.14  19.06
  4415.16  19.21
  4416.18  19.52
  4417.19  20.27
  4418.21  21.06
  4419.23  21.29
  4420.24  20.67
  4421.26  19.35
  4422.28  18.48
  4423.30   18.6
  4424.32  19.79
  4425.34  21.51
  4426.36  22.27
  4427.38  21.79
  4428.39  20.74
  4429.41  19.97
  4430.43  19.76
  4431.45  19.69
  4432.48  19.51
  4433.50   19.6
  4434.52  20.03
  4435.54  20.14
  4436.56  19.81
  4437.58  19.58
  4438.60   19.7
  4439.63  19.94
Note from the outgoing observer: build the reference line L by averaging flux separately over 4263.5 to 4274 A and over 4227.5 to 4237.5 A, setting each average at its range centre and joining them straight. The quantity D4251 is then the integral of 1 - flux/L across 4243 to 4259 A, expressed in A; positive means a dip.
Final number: -3.0 A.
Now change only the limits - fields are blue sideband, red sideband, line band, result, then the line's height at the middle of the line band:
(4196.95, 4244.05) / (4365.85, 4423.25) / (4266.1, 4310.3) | 8.40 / 16.4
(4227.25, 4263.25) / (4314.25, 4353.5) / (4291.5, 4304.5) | 2.86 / 16.5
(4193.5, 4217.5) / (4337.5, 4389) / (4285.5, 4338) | 5.71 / 16.6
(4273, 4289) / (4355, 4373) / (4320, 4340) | 0.84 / 17.4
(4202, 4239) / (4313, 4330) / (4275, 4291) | 1.53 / 16.4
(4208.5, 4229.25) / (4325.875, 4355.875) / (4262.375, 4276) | 1.76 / 15.8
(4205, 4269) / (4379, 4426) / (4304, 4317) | 2.26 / 16.8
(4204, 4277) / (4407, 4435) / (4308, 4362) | 3.37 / 17.6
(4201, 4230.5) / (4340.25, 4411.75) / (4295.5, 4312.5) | 4.76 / 16.5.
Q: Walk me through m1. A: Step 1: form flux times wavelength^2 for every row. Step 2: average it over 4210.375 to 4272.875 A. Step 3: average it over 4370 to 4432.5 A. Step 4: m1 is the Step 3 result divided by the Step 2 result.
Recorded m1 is 1.23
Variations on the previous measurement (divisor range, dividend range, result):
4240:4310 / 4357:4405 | 1.27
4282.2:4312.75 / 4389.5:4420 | 1.47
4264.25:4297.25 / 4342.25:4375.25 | 1.29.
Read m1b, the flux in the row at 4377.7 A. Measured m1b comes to 15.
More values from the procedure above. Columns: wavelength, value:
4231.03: 15.54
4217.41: 16.56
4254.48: 16.18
